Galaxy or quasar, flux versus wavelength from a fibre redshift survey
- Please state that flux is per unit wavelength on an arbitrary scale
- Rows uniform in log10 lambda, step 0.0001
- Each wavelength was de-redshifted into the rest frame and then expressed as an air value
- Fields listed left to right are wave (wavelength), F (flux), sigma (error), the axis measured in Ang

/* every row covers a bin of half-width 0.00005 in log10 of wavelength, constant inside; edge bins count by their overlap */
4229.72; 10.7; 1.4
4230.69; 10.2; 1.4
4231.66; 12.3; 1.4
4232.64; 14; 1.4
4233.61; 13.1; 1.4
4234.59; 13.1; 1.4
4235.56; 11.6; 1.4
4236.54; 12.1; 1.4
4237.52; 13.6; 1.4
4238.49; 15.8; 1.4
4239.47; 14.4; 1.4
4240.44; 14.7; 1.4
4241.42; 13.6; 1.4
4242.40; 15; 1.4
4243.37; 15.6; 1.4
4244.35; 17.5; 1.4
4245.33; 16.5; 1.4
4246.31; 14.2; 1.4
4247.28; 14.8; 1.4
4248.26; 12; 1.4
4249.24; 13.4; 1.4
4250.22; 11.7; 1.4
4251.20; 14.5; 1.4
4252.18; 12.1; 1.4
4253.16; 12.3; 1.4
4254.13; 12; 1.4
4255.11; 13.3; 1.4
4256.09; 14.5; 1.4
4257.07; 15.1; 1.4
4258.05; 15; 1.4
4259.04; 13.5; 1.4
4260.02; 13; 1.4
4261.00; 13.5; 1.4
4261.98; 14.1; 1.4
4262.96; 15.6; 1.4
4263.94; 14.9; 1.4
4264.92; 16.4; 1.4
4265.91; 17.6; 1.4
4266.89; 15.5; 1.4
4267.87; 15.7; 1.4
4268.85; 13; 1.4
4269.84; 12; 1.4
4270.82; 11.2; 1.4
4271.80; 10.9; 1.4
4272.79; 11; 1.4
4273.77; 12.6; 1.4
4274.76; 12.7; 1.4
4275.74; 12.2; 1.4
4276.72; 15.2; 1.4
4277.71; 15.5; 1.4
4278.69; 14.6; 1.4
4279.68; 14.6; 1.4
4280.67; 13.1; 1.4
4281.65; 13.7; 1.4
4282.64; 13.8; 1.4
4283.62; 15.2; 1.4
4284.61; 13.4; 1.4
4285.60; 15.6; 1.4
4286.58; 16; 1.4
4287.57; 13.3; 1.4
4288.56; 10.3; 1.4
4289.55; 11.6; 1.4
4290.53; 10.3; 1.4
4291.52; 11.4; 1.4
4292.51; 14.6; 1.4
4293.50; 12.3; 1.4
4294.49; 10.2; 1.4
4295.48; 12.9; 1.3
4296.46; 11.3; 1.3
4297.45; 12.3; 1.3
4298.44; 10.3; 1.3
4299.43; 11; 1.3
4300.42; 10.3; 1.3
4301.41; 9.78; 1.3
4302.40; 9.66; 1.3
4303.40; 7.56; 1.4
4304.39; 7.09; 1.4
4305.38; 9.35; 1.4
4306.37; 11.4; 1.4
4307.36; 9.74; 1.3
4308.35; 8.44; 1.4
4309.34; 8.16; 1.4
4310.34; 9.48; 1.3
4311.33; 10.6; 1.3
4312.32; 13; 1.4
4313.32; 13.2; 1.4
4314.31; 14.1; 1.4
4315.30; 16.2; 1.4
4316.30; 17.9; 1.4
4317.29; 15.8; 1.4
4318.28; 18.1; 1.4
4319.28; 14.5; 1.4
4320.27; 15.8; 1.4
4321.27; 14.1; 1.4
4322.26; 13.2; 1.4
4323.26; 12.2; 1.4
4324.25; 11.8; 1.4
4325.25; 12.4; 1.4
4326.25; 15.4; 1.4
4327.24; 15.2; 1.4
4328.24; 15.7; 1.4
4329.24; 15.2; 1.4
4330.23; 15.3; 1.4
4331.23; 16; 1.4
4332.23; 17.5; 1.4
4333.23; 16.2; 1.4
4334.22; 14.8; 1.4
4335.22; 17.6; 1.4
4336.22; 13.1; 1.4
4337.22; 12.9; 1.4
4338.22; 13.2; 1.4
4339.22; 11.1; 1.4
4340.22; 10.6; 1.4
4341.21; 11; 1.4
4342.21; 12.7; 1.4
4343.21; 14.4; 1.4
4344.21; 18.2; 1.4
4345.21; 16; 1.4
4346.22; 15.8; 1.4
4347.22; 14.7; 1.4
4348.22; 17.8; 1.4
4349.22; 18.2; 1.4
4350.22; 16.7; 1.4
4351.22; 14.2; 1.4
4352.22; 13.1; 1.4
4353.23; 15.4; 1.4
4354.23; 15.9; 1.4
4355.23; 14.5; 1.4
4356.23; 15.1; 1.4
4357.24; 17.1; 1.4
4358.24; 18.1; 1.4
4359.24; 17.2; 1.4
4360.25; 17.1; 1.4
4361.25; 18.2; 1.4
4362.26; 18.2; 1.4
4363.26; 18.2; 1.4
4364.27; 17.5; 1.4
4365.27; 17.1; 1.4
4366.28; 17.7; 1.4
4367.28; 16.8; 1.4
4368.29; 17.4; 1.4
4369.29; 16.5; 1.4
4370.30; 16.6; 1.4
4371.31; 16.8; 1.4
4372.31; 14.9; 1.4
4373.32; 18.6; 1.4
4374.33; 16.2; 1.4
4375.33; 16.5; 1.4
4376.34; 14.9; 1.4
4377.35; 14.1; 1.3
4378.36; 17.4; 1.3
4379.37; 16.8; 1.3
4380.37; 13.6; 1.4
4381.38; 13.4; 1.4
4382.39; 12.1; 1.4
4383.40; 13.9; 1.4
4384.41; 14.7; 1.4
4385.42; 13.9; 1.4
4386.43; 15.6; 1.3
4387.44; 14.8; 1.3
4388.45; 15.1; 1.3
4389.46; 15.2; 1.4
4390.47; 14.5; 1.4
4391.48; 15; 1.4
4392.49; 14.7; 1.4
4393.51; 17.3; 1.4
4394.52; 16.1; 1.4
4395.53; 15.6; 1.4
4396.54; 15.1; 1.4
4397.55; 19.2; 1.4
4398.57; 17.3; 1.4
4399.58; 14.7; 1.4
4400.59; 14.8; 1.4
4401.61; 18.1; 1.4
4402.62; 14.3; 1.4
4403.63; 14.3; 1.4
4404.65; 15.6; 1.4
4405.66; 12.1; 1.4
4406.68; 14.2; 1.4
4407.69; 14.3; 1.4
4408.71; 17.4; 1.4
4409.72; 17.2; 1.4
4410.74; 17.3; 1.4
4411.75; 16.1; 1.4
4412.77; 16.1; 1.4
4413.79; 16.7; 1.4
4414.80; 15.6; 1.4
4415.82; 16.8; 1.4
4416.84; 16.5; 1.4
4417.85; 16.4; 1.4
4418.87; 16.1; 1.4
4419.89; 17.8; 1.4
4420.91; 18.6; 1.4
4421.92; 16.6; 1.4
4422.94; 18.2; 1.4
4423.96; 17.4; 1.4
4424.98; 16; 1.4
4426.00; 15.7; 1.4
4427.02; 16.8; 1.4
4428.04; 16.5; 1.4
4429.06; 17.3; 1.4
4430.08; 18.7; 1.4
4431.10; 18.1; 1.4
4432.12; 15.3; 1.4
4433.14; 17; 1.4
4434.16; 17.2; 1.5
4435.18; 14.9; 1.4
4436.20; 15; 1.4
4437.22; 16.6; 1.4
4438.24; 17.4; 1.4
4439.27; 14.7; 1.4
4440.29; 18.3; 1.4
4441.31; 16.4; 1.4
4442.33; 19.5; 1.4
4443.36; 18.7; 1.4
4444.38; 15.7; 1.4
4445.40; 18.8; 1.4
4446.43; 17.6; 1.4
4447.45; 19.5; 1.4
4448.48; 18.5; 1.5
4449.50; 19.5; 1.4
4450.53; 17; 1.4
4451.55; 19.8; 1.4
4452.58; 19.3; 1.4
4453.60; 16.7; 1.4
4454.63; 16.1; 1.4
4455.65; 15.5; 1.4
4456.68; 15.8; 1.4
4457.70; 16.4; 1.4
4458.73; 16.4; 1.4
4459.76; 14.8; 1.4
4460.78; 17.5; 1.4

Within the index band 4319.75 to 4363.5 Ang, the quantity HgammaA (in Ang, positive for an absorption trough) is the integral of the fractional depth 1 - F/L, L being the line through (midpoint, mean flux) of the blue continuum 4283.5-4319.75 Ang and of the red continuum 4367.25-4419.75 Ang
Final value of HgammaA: -4.9 Ang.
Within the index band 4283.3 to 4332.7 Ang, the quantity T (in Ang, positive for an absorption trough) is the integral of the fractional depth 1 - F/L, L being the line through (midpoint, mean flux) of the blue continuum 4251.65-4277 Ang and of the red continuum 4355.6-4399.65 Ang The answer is 6.37 Ang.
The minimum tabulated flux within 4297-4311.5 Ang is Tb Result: 7.09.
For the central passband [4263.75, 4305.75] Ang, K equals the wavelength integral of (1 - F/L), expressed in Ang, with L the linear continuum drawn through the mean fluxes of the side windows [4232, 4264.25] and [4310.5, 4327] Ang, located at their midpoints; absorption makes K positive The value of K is 4.4 Ang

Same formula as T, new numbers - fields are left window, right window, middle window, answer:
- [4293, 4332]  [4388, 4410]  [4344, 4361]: -2.8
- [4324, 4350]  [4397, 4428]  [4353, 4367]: -1.6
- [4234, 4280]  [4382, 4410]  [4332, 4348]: 0.4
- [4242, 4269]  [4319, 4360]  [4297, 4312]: 5.1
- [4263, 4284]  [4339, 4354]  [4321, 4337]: -0.2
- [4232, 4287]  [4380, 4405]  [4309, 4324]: 0.7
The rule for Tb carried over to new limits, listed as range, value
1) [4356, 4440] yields 12.1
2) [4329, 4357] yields 10.6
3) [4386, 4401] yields 14.5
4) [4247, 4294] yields 10.3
